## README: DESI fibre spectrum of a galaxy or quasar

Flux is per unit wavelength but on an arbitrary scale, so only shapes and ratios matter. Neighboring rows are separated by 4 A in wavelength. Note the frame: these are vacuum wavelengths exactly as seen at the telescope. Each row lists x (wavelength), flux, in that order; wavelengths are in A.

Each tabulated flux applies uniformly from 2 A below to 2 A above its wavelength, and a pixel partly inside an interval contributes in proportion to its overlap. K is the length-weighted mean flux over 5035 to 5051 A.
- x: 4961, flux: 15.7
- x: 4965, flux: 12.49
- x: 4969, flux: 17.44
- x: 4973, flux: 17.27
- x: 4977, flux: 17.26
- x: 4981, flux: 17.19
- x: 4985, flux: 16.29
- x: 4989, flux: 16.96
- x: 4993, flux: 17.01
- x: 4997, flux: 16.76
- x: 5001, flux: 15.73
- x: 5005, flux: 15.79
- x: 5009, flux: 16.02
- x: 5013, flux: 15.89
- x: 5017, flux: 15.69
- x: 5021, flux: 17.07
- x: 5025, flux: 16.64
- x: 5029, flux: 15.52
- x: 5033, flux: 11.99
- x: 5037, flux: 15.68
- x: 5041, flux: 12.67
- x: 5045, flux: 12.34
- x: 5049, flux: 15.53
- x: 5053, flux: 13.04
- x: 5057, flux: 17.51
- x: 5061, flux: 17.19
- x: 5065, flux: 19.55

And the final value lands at 14.1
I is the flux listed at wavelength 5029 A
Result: 15.52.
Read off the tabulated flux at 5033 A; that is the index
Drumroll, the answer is 11.99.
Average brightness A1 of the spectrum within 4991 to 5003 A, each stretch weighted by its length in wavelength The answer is 16.5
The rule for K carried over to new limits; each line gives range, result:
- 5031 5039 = 13.8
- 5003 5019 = 15.8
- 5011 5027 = 16.3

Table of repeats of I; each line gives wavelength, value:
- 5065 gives 19.55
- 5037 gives 15.68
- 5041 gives 12.67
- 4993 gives 17.01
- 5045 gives 12.34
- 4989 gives 16.96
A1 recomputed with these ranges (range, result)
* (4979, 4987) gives 16.7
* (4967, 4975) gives 17.4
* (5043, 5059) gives 14.6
